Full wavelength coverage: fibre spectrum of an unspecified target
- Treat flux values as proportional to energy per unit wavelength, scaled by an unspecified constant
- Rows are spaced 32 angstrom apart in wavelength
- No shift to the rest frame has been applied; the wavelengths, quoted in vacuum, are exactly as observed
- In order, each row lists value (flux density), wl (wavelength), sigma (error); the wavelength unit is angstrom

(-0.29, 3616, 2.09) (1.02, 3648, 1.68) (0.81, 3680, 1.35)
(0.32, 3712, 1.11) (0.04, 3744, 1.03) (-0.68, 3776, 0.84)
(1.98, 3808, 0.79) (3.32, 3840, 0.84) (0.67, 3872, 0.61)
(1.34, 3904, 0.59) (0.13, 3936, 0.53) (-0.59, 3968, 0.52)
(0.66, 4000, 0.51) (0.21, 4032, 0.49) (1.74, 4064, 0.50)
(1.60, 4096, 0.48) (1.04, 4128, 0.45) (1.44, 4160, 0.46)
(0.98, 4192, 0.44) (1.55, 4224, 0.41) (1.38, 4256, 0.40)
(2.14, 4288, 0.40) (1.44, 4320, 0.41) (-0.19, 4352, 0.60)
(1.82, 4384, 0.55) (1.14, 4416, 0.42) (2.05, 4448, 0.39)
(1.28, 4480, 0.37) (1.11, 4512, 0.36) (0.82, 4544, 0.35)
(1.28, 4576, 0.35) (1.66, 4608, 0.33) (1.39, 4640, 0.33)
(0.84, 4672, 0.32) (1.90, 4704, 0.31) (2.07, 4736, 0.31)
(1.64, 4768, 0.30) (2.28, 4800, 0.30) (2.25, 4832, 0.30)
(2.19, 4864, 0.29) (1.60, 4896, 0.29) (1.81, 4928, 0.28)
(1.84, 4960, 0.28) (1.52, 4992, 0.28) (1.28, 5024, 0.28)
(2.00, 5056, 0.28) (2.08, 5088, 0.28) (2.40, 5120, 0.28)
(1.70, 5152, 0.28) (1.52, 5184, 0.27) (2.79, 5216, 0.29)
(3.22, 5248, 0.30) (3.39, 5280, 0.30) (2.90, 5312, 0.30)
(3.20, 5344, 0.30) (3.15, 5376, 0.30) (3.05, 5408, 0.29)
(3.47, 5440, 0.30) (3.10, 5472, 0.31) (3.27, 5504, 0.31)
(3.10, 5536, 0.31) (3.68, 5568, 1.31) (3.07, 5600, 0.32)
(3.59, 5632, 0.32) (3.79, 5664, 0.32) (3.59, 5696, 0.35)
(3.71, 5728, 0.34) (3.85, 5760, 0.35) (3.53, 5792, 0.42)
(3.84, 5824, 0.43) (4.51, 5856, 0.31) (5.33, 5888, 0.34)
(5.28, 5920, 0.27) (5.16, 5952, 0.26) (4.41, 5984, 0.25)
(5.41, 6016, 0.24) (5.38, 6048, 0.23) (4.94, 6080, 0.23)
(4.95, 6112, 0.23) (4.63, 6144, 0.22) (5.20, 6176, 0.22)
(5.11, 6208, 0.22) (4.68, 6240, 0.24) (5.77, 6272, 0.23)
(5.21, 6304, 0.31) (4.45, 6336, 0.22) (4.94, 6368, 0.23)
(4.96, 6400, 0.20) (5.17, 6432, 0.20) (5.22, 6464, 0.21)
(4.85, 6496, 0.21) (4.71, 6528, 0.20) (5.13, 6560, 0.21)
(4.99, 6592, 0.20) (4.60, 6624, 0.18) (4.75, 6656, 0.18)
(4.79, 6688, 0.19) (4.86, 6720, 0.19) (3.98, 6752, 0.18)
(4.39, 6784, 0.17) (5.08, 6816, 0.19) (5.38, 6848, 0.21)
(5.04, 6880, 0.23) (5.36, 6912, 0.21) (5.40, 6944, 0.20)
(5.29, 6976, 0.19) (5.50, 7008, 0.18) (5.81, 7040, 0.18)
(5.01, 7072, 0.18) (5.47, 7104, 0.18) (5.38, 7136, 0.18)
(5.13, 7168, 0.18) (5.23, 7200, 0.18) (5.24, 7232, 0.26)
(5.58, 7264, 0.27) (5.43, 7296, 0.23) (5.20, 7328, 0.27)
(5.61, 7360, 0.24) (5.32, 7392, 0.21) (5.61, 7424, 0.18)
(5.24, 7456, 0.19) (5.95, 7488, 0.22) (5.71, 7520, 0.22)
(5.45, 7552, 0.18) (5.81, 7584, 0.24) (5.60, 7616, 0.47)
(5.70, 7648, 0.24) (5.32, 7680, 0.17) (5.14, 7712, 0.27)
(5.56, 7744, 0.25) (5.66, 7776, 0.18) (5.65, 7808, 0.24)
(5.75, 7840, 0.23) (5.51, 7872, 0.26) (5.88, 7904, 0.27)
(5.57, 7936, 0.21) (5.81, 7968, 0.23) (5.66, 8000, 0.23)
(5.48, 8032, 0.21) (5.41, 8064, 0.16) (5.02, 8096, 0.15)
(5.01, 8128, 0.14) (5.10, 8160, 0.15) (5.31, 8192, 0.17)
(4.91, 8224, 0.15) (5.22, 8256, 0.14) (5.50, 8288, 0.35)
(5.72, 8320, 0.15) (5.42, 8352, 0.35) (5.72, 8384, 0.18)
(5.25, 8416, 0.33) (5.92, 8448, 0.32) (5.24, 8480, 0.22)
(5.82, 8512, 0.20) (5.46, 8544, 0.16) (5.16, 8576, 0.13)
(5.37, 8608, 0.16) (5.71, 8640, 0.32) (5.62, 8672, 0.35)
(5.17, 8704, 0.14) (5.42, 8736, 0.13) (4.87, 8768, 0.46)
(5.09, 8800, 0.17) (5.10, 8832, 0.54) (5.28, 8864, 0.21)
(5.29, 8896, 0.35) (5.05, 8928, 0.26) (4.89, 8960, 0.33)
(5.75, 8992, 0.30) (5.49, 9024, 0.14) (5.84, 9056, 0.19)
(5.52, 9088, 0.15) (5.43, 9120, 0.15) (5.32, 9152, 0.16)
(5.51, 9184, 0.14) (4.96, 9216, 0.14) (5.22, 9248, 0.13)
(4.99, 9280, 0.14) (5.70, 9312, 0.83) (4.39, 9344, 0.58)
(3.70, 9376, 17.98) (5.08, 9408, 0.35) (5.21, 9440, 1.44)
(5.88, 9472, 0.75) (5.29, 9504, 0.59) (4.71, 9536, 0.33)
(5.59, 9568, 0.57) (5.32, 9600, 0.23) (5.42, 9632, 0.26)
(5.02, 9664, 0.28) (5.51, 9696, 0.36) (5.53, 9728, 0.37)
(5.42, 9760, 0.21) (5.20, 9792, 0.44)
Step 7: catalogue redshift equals 0.306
